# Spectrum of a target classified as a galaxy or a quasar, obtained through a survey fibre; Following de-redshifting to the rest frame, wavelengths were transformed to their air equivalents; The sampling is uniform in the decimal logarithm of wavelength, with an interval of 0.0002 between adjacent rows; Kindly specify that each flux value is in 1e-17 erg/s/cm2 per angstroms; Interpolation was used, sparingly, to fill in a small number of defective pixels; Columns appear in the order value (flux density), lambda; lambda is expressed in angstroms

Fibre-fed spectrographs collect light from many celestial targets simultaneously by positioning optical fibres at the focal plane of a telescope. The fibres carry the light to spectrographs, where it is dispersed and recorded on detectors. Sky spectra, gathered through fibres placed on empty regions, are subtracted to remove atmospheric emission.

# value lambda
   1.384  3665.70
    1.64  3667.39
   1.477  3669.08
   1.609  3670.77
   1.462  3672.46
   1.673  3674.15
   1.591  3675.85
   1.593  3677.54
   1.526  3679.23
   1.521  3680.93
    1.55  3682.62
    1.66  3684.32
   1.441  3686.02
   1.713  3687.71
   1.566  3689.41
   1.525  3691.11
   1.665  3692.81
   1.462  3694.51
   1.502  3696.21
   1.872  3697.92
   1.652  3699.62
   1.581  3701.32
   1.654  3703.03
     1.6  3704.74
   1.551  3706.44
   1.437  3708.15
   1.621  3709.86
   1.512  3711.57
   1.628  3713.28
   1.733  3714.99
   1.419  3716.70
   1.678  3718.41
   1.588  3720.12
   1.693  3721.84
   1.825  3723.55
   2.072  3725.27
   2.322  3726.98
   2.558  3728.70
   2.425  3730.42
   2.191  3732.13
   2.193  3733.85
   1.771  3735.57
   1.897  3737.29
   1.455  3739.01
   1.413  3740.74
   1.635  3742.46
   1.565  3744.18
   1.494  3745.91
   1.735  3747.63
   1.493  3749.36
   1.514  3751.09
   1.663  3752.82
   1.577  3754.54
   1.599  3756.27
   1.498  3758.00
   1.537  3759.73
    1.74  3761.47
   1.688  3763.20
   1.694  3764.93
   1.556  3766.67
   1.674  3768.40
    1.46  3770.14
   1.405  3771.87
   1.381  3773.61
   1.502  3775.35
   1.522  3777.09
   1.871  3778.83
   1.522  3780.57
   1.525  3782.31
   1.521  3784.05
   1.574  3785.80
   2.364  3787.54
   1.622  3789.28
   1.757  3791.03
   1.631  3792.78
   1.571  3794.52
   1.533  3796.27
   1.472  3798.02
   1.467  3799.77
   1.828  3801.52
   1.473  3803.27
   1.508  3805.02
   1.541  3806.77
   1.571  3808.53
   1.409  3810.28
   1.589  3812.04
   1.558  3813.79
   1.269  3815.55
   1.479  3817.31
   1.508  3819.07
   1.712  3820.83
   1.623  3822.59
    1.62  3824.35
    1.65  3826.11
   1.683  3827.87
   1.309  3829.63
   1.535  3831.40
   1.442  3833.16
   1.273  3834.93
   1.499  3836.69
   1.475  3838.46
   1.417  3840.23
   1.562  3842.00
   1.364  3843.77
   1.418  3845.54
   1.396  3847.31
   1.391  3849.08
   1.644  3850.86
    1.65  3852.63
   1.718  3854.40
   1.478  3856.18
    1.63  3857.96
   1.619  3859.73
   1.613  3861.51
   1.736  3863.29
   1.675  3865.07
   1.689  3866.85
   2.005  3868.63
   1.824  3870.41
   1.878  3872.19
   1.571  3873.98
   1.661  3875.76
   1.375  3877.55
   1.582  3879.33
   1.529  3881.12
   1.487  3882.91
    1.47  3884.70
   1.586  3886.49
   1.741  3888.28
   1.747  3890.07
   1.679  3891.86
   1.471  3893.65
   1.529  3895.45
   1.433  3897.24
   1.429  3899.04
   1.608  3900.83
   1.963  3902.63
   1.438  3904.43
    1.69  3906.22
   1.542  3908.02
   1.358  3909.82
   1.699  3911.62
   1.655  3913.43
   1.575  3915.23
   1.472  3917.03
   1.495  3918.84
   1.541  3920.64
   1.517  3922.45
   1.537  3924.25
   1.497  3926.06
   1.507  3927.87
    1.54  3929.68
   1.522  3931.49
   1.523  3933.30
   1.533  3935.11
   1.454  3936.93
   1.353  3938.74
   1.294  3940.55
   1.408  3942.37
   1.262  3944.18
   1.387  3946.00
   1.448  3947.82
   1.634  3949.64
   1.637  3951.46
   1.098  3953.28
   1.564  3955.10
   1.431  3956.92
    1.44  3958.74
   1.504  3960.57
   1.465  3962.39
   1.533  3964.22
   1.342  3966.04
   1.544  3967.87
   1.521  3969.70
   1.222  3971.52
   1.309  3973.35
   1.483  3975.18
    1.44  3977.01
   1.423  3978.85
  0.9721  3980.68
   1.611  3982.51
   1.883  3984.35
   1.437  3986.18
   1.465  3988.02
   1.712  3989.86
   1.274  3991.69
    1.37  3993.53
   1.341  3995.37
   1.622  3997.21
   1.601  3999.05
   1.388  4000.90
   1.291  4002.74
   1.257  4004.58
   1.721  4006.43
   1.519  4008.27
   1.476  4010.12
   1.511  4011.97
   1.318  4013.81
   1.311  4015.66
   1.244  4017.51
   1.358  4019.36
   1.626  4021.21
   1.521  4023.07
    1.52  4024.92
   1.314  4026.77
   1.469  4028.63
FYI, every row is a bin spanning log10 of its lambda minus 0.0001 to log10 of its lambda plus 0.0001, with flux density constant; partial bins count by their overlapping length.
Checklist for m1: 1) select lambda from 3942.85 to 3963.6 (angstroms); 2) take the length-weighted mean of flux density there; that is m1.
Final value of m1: 1.44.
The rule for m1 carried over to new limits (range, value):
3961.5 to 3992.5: 1.45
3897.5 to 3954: 1.5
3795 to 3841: 1.52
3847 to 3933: 1.59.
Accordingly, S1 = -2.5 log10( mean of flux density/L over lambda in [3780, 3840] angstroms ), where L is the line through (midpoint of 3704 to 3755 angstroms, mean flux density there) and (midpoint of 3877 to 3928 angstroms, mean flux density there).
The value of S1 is 0.07 mag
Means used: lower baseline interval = 1.74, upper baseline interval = 1.56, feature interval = 1.56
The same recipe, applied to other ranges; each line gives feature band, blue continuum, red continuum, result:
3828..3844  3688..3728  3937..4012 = 0.081 mag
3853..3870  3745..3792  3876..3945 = -0.088 mag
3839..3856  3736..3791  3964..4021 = 0.028 mag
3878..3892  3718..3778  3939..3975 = -0.048 mag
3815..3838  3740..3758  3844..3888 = 0.058 mag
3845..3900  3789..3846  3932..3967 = -0.080 mag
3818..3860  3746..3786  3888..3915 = 0.043 mag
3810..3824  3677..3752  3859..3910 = 0.085 mag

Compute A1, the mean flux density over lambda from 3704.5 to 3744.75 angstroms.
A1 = 1.79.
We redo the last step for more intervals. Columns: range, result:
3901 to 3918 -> 1.6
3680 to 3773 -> 1.67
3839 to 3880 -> 1.6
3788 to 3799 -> 1.62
